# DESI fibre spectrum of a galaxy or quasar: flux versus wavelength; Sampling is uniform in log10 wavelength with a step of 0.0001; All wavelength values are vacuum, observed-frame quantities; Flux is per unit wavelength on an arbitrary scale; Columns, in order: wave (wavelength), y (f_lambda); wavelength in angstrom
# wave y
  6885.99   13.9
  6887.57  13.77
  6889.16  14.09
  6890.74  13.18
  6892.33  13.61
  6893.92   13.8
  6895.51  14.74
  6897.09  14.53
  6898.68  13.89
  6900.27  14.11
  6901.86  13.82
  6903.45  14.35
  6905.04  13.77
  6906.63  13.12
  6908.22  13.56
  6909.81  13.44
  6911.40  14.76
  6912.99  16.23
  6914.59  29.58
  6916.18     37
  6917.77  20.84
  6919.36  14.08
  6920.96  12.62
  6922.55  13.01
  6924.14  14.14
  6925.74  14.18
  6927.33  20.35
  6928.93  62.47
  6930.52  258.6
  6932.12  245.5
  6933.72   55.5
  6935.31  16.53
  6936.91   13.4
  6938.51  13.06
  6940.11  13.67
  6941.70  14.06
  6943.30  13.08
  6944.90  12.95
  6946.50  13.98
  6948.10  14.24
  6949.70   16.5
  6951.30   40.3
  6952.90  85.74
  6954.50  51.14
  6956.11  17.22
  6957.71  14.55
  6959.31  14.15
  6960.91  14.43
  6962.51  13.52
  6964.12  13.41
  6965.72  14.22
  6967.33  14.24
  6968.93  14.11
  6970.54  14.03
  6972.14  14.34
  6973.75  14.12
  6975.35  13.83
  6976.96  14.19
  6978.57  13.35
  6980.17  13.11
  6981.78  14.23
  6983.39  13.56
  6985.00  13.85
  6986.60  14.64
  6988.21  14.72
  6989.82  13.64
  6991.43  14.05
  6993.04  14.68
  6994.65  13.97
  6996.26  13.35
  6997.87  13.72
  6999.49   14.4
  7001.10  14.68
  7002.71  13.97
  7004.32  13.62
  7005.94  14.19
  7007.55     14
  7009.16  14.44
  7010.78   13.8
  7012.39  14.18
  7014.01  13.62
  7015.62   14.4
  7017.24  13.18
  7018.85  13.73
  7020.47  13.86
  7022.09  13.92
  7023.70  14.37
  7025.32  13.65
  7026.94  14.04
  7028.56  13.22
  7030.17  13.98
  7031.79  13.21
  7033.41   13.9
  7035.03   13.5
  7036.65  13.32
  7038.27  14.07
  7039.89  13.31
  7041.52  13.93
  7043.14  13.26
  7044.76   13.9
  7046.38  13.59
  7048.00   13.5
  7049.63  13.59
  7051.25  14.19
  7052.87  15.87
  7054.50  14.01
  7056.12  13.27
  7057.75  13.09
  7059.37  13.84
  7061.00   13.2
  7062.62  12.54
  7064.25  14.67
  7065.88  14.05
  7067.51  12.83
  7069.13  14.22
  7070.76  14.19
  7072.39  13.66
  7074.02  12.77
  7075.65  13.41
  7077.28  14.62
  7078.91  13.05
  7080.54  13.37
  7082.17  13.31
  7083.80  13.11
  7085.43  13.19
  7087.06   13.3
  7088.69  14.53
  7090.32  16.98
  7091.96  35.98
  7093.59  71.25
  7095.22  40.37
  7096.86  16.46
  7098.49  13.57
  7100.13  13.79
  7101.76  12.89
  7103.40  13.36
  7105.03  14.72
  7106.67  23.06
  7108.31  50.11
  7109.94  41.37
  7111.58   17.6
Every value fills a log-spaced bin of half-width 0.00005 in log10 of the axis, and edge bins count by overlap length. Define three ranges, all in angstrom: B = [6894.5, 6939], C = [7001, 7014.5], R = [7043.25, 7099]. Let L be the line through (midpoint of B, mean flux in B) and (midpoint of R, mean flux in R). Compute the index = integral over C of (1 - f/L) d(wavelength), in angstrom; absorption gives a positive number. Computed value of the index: 5.9 angstrom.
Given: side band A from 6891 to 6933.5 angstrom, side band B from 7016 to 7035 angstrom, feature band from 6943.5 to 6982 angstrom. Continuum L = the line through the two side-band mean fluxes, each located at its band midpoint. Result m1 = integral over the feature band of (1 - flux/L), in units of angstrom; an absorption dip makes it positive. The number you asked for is 9.8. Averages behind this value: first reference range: 36.2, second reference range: 13.7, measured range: 19.8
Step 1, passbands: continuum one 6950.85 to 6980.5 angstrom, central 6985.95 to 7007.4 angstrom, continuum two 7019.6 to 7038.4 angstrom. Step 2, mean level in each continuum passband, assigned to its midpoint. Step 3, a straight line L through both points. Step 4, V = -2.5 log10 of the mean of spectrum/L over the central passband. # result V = 0.233 mag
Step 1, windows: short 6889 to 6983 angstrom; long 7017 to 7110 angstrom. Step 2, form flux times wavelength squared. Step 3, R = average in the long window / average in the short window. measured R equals 0.65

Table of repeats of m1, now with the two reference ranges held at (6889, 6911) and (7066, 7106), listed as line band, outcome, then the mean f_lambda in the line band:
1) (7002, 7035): 5.5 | 13.9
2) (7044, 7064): 4.3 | 13.7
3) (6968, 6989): 2.3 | 14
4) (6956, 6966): 0.6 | 14.3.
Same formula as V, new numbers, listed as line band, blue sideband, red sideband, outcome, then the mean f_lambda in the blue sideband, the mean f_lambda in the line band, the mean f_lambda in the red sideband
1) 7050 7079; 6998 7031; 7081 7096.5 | 0.482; 14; 13.8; 25.2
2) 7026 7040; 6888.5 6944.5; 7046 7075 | 0.247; 31.6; 13.6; 13.7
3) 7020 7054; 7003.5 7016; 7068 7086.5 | 0.000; 14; 13.8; 13.5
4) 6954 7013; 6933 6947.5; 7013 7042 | 0.076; 18.2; 14.9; 13.7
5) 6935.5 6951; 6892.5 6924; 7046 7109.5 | 0.124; 16.3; 14.8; 17.9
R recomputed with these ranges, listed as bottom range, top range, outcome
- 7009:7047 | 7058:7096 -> 1.35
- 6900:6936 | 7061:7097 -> 0.47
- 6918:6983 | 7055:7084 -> 0.45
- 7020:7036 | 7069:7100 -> 1.44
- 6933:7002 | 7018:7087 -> 0.77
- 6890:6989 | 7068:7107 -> 0.74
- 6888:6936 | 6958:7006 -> 0.41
